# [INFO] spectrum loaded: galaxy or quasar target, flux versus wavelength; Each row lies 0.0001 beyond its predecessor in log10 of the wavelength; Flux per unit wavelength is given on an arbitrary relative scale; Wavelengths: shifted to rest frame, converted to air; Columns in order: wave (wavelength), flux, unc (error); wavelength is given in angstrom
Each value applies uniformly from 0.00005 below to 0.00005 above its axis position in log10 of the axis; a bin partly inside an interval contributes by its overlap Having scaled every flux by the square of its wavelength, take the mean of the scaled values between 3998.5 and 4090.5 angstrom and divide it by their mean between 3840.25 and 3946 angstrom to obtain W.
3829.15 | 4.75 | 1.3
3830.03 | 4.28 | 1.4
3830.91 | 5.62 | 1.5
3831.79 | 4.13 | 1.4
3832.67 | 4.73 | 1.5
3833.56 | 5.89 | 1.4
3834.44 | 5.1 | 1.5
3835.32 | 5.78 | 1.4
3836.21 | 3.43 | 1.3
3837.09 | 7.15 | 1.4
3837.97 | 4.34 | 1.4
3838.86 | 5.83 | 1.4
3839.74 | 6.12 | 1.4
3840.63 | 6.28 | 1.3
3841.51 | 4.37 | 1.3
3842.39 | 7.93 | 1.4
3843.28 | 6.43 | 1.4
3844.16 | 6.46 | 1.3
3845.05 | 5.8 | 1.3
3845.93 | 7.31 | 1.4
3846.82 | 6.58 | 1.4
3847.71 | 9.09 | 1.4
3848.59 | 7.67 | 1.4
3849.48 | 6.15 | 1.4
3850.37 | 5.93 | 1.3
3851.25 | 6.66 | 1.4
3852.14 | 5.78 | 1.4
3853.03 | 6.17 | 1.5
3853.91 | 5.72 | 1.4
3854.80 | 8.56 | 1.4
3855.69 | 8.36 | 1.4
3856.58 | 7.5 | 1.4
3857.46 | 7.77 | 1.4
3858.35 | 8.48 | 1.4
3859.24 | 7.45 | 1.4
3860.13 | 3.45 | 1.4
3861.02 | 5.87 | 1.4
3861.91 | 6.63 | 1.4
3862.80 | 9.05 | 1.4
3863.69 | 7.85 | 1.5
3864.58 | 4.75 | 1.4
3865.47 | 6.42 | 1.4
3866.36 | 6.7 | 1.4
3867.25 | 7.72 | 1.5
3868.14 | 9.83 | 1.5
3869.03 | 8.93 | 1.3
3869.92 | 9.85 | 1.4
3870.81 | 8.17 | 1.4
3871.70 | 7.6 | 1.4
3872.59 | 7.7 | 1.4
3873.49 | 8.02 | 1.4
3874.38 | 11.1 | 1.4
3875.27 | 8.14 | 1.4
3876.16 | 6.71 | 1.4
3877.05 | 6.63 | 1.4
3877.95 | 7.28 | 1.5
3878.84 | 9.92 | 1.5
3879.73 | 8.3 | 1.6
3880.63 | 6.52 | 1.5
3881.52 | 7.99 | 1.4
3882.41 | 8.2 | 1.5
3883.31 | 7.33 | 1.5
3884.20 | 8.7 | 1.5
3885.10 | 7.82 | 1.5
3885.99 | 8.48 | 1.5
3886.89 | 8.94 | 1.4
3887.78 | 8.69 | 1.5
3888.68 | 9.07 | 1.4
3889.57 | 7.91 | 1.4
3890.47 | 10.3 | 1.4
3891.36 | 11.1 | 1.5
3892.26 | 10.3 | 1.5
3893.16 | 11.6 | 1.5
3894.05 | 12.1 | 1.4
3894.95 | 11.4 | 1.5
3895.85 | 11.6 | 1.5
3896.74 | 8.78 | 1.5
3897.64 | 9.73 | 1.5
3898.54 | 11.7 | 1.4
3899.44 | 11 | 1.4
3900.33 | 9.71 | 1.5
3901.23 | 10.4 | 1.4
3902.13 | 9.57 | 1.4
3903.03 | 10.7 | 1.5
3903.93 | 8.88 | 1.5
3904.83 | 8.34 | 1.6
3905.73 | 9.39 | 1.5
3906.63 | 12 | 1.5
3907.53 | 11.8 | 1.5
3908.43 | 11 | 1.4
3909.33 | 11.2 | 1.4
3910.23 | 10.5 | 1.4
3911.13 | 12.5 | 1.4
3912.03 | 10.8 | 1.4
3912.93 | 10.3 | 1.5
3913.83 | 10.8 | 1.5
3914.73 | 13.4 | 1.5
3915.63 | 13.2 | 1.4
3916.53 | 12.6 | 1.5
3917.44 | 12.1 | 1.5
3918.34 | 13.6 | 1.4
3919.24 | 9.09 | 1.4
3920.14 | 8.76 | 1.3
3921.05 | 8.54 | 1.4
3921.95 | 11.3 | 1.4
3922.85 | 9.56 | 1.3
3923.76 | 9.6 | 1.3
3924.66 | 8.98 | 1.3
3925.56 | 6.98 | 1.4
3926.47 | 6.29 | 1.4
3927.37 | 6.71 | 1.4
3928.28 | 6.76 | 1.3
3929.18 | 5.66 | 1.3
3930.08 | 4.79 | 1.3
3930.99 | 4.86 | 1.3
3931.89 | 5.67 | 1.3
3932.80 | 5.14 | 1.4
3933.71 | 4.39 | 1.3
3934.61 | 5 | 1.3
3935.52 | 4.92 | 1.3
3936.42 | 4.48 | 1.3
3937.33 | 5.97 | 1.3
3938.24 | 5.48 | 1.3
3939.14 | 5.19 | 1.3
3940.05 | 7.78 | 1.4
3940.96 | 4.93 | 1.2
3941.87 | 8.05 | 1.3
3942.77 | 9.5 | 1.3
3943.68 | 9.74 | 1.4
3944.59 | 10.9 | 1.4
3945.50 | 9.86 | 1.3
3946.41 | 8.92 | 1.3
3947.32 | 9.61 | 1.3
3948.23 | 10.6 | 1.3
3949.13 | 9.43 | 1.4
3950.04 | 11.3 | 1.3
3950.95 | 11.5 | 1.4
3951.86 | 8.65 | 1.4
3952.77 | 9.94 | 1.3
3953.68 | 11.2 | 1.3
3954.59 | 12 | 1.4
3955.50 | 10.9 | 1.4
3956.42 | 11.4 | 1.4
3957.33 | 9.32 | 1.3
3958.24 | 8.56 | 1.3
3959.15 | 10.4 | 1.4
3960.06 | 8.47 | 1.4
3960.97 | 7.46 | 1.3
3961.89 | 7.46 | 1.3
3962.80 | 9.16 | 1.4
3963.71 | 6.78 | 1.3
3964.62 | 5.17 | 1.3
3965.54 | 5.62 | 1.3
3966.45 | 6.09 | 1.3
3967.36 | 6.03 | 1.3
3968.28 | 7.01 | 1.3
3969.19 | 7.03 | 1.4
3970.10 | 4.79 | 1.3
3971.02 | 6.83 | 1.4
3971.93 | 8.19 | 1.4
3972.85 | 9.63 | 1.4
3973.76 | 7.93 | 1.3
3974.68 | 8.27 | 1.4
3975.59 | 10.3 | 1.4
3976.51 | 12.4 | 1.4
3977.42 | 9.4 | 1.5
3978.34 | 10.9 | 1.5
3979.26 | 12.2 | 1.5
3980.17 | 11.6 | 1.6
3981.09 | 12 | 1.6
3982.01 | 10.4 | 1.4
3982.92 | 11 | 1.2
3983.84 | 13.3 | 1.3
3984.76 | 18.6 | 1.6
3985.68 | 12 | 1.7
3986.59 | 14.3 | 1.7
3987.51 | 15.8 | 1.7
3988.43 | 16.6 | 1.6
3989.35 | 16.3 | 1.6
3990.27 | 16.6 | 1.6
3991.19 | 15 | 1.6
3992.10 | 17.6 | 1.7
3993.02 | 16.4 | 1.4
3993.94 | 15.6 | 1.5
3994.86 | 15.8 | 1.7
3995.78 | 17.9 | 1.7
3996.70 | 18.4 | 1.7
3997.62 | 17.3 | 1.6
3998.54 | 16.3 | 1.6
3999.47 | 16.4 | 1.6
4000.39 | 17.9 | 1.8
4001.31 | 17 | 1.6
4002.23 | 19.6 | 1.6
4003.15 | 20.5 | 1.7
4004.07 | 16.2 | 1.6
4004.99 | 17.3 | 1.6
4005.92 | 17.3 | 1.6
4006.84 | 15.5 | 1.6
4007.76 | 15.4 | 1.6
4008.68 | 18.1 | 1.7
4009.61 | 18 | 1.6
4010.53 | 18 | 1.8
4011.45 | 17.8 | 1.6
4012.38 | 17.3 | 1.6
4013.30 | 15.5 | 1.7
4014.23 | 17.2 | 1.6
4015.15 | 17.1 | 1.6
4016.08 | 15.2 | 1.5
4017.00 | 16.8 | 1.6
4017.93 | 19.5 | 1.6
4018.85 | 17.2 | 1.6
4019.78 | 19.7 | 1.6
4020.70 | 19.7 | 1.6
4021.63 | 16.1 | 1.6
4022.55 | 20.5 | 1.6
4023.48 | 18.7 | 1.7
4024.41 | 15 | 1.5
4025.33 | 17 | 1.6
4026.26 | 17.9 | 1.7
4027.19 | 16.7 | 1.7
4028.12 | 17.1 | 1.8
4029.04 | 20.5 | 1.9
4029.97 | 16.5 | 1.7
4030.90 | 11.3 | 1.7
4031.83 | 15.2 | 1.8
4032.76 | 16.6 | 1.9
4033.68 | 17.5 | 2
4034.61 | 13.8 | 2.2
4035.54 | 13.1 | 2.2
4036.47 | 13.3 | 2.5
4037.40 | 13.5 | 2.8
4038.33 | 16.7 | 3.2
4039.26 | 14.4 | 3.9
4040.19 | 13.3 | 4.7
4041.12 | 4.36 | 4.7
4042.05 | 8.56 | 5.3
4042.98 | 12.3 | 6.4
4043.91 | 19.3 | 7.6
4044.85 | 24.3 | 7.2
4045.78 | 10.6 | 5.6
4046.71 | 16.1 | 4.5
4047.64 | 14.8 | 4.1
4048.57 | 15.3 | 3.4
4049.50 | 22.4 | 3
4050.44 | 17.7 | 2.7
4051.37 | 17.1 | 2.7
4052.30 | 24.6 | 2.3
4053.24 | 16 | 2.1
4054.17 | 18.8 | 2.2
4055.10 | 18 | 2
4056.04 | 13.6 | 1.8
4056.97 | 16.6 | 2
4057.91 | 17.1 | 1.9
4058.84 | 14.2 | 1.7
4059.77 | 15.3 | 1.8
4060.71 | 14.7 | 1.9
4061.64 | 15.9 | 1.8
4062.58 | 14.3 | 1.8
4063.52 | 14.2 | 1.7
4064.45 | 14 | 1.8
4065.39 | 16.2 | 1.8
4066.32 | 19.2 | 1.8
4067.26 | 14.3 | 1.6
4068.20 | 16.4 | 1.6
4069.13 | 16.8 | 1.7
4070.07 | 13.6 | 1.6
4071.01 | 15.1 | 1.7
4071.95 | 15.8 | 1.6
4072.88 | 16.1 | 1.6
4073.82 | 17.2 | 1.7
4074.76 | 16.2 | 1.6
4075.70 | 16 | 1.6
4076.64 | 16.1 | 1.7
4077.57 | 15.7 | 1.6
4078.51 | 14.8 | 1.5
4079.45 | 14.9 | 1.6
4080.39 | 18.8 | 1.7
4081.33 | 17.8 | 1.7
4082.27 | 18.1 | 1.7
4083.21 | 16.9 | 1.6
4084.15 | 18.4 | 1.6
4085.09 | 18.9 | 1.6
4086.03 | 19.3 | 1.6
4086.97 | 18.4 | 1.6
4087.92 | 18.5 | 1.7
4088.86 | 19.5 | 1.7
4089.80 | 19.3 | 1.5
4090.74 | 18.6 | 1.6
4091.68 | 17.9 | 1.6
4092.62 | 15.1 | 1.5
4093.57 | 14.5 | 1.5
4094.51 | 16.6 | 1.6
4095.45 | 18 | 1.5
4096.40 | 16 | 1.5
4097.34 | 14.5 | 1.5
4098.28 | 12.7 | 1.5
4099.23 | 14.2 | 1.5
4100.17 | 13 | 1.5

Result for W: 2.14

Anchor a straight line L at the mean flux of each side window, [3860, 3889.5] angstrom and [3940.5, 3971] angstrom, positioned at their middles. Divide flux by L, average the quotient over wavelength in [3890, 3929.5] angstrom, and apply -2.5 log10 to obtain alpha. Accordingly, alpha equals -0.24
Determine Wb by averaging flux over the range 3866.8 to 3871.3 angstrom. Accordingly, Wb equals 8.89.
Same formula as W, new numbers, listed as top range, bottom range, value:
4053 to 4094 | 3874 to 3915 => 1.86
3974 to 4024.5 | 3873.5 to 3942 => 1.87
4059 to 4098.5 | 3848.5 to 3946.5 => 2.12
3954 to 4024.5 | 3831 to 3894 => 1.97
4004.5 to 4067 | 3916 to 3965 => 2.04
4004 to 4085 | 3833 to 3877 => 2.58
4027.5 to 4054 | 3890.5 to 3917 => 1.54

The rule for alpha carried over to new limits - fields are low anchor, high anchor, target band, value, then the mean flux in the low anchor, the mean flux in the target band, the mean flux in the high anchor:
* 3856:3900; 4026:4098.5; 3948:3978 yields 0.34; 8.52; 8.76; 16.2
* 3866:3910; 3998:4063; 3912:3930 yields 0.13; 9.3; 9.63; 16.5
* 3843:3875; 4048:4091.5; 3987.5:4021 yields -0.23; 7.33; 17.2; 16.9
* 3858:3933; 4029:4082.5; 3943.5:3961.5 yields 0.14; 8.98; 10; 15.7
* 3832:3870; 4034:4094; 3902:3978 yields 0.19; 6.65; 8.75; 16.1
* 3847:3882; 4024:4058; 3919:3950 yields 0.40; 7.49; 7.5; 15.9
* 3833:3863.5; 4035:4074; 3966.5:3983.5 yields 0.30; 6.51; 9.17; 15.6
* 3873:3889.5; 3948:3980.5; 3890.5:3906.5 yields -0.24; 8.21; 10.4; 8.98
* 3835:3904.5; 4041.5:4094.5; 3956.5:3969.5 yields 0.50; 7.96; 7.59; 16.6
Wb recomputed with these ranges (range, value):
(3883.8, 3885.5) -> 8.23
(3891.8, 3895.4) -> 11.3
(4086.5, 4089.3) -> 18.7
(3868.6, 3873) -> 8.46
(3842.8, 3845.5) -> 6.26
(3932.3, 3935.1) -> 4.84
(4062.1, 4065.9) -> 14.7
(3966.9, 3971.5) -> 6.35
